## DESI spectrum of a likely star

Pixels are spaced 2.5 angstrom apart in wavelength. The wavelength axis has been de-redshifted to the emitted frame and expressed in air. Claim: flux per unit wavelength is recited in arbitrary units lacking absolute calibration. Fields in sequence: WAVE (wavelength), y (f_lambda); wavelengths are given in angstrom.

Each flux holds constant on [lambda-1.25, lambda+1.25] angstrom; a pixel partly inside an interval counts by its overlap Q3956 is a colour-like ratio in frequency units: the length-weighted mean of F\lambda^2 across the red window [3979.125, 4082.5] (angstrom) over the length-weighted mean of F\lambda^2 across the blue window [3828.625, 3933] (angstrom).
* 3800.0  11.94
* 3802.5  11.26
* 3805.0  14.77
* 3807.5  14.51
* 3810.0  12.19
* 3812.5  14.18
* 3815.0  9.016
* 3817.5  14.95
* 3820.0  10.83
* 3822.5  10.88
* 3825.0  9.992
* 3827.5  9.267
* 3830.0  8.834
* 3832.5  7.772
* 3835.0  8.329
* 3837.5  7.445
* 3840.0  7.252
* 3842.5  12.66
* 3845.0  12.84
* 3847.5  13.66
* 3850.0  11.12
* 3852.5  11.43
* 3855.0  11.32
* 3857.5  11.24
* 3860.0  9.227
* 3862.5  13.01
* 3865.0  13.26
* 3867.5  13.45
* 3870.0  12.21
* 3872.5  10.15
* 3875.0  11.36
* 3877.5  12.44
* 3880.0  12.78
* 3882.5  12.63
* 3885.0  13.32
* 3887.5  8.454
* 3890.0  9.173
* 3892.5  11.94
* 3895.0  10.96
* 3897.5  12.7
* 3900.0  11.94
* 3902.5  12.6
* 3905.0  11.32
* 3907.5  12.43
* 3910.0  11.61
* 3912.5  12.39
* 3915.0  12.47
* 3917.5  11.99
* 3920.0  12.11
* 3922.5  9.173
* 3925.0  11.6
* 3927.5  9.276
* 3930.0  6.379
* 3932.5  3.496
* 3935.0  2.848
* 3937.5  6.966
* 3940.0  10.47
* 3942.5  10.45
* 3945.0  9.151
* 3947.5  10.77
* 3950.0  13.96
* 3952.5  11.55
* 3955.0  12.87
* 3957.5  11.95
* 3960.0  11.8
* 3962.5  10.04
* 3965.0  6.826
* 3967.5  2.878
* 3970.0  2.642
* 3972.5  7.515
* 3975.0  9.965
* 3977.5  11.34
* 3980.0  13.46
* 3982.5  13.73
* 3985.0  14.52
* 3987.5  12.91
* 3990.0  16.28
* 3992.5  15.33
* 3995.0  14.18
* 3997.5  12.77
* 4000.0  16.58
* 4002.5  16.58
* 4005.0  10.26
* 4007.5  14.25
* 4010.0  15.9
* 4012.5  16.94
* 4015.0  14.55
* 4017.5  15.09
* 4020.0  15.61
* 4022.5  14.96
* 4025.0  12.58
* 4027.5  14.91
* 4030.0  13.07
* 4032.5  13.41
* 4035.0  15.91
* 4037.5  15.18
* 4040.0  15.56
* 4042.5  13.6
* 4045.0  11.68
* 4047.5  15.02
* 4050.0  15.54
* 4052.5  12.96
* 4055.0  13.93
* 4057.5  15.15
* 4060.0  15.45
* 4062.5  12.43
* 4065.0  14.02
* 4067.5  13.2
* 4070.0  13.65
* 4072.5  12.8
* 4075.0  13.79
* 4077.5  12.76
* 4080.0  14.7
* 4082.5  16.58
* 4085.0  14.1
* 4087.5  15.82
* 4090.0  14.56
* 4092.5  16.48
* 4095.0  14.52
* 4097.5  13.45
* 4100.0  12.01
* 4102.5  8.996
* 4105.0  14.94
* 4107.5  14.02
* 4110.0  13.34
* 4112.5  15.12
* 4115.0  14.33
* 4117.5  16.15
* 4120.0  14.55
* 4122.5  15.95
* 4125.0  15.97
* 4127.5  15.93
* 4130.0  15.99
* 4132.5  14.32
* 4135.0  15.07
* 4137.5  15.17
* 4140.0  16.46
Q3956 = 1.4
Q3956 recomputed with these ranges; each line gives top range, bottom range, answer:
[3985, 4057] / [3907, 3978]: 1.59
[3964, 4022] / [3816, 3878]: 1.25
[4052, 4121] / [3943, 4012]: 1.25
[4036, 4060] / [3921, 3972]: 1.73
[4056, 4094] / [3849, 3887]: 1.34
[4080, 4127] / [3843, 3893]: 1.39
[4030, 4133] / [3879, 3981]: 1.52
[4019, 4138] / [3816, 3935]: 1.46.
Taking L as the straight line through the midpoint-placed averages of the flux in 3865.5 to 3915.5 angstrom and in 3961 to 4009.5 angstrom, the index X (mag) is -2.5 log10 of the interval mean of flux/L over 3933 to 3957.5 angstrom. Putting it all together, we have 0.20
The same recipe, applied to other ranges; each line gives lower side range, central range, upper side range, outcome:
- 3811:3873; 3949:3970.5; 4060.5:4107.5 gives 0.28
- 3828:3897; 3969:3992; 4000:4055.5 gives 0.17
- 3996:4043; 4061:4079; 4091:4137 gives 0.10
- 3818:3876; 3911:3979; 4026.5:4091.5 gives 0.30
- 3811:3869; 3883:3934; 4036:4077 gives 0.11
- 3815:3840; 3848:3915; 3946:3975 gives -0.23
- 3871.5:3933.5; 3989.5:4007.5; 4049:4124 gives -0.15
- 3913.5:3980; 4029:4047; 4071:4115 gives -0.15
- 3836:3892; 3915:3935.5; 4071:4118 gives 0.34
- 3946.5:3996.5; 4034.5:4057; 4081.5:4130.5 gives -0.10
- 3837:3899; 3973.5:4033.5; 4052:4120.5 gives -0.08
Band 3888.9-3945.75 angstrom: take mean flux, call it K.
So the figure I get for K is 10.2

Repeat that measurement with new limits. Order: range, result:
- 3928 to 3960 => 9.34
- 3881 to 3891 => 11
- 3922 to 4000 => 10.3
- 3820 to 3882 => 10.9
